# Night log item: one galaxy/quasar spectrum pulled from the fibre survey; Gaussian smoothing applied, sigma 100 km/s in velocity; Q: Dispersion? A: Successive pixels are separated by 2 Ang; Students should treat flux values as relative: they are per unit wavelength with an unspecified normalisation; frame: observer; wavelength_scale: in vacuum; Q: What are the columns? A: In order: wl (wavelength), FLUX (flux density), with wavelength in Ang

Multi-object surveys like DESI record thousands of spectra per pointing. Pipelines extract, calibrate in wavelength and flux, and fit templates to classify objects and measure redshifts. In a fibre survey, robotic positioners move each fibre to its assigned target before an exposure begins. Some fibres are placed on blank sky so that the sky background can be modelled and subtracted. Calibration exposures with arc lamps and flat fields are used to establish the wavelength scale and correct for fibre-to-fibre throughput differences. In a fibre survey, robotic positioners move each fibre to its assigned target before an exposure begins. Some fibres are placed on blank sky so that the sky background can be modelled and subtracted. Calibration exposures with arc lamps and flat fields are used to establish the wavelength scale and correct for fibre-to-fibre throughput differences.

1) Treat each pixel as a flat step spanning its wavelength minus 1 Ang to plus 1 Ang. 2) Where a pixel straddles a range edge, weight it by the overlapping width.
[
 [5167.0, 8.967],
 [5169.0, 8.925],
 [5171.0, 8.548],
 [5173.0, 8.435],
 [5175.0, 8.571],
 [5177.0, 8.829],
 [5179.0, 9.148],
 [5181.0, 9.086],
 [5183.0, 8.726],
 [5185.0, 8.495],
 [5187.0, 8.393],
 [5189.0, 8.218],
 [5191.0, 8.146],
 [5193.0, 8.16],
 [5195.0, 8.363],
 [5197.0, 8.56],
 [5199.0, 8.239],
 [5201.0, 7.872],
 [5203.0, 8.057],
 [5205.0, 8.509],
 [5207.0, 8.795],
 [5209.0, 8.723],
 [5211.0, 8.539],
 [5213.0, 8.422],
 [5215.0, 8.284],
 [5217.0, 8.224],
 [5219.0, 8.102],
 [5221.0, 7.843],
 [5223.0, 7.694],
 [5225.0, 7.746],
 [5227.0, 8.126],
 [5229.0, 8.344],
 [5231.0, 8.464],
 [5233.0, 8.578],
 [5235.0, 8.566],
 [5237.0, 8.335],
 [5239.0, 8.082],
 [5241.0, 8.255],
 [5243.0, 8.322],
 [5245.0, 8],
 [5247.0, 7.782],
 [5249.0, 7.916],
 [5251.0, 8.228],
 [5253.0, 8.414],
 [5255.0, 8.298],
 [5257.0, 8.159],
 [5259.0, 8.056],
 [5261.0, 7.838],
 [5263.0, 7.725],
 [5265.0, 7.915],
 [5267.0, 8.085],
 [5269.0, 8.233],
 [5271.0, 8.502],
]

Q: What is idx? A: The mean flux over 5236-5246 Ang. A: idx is 8.2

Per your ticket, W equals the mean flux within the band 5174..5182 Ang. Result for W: 8.91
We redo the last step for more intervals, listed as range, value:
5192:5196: 8.26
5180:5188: 8.68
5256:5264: 7.94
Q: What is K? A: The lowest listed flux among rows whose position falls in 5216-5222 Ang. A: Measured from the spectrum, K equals 7.843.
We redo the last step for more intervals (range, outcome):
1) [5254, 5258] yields 8.159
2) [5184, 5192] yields 8.146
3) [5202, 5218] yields 8.057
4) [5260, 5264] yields 7.725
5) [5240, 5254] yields 7.782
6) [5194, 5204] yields 7.872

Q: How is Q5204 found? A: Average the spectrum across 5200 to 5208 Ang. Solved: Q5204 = 8.31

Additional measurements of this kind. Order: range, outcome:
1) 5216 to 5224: 7.97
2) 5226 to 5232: 8.31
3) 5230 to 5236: 8.54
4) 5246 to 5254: 8.09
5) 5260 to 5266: 7.83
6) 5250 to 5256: 8.31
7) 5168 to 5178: 8.66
